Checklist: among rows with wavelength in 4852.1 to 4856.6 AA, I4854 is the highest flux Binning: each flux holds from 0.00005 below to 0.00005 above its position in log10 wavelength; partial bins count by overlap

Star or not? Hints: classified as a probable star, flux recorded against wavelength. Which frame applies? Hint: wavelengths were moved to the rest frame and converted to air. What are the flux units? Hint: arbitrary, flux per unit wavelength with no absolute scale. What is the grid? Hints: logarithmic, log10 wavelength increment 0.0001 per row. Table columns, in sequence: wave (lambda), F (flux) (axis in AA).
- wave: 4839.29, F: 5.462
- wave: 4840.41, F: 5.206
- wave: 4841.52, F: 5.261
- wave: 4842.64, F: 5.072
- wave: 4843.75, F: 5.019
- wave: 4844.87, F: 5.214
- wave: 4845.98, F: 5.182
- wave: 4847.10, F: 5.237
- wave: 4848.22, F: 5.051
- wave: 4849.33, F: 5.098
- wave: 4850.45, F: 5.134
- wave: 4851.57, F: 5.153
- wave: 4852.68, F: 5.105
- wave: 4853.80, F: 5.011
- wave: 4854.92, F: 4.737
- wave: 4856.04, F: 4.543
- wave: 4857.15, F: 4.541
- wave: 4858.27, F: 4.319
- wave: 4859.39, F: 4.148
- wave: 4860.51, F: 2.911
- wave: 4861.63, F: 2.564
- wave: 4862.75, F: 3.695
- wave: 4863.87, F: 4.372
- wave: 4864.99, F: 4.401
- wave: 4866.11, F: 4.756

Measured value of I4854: 5.105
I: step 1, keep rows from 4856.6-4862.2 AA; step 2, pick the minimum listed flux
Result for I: 2.564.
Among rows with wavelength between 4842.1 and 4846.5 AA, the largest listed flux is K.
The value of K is 5.214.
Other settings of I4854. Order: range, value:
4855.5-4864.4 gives 4.543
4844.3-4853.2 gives 5.237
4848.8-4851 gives 5.134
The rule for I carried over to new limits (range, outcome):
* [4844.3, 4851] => 5.051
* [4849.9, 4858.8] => 4.319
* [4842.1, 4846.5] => 5.019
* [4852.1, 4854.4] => 5.011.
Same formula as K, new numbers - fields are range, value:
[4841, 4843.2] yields 5.261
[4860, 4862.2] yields 2.911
